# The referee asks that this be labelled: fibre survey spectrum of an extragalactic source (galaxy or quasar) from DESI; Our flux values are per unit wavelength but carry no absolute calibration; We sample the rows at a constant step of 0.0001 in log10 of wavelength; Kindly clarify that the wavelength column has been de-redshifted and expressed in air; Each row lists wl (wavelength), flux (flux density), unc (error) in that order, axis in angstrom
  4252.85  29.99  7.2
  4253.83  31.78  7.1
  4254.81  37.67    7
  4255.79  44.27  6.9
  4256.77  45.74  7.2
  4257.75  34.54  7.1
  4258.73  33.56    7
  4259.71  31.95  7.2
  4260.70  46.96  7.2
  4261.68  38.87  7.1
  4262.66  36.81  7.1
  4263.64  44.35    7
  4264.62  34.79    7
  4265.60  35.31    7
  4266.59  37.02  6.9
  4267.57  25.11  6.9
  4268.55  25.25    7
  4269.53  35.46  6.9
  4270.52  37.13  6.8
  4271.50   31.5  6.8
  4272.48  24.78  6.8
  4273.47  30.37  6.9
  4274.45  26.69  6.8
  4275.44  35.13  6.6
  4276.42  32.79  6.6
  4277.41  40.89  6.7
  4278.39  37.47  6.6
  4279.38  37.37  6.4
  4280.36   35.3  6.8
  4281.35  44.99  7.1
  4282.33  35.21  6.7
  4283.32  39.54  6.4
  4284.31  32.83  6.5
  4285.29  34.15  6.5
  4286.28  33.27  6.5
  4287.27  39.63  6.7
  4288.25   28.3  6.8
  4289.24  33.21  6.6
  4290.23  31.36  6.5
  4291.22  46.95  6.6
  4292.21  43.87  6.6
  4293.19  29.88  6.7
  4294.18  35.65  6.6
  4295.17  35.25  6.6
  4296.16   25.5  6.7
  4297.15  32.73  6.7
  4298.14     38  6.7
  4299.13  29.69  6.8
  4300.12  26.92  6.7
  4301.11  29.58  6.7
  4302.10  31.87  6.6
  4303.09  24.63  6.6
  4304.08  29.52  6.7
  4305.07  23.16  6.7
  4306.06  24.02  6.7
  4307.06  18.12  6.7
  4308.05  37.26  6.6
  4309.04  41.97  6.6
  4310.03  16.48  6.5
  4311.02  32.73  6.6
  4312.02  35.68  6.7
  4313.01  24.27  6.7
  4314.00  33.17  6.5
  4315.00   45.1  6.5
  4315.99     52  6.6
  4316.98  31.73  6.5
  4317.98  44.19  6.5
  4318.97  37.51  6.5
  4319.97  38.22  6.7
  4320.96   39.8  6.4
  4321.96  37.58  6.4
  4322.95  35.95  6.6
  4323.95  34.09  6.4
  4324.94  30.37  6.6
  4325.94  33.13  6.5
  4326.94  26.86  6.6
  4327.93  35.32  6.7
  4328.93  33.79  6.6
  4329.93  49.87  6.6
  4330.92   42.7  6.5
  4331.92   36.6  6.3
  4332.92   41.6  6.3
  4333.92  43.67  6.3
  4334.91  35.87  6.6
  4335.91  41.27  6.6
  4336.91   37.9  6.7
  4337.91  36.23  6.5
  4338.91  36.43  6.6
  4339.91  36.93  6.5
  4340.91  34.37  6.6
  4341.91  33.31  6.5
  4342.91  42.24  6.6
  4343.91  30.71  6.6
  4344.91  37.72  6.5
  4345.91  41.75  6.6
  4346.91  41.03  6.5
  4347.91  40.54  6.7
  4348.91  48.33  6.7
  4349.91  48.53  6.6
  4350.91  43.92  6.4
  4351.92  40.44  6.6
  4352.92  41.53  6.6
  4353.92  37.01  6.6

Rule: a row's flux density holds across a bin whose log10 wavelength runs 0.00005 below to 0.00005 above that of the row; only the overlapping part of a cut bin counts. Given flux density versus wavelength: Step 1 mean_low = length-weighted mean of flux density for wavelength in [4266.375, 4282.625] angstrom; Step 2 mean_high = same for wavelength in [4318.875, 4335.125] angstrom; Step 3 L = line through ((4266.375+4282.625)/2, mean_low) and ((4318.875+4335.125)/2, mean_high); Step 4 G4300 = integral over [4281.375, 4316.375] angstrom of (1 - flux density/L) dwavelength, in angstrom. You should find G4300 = 2.2 angstrom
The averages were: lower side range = 33.6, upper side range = 37.3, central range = 33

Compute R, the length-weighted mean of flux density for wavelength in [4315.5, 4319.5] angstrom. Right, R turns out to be 41.3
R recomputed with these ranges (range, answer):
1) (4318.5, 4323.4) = 37.8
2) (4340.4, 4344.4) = 35.2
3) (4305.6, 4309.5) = 30.3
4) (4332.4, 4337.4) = 40.1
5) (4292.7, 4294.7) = 32.9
